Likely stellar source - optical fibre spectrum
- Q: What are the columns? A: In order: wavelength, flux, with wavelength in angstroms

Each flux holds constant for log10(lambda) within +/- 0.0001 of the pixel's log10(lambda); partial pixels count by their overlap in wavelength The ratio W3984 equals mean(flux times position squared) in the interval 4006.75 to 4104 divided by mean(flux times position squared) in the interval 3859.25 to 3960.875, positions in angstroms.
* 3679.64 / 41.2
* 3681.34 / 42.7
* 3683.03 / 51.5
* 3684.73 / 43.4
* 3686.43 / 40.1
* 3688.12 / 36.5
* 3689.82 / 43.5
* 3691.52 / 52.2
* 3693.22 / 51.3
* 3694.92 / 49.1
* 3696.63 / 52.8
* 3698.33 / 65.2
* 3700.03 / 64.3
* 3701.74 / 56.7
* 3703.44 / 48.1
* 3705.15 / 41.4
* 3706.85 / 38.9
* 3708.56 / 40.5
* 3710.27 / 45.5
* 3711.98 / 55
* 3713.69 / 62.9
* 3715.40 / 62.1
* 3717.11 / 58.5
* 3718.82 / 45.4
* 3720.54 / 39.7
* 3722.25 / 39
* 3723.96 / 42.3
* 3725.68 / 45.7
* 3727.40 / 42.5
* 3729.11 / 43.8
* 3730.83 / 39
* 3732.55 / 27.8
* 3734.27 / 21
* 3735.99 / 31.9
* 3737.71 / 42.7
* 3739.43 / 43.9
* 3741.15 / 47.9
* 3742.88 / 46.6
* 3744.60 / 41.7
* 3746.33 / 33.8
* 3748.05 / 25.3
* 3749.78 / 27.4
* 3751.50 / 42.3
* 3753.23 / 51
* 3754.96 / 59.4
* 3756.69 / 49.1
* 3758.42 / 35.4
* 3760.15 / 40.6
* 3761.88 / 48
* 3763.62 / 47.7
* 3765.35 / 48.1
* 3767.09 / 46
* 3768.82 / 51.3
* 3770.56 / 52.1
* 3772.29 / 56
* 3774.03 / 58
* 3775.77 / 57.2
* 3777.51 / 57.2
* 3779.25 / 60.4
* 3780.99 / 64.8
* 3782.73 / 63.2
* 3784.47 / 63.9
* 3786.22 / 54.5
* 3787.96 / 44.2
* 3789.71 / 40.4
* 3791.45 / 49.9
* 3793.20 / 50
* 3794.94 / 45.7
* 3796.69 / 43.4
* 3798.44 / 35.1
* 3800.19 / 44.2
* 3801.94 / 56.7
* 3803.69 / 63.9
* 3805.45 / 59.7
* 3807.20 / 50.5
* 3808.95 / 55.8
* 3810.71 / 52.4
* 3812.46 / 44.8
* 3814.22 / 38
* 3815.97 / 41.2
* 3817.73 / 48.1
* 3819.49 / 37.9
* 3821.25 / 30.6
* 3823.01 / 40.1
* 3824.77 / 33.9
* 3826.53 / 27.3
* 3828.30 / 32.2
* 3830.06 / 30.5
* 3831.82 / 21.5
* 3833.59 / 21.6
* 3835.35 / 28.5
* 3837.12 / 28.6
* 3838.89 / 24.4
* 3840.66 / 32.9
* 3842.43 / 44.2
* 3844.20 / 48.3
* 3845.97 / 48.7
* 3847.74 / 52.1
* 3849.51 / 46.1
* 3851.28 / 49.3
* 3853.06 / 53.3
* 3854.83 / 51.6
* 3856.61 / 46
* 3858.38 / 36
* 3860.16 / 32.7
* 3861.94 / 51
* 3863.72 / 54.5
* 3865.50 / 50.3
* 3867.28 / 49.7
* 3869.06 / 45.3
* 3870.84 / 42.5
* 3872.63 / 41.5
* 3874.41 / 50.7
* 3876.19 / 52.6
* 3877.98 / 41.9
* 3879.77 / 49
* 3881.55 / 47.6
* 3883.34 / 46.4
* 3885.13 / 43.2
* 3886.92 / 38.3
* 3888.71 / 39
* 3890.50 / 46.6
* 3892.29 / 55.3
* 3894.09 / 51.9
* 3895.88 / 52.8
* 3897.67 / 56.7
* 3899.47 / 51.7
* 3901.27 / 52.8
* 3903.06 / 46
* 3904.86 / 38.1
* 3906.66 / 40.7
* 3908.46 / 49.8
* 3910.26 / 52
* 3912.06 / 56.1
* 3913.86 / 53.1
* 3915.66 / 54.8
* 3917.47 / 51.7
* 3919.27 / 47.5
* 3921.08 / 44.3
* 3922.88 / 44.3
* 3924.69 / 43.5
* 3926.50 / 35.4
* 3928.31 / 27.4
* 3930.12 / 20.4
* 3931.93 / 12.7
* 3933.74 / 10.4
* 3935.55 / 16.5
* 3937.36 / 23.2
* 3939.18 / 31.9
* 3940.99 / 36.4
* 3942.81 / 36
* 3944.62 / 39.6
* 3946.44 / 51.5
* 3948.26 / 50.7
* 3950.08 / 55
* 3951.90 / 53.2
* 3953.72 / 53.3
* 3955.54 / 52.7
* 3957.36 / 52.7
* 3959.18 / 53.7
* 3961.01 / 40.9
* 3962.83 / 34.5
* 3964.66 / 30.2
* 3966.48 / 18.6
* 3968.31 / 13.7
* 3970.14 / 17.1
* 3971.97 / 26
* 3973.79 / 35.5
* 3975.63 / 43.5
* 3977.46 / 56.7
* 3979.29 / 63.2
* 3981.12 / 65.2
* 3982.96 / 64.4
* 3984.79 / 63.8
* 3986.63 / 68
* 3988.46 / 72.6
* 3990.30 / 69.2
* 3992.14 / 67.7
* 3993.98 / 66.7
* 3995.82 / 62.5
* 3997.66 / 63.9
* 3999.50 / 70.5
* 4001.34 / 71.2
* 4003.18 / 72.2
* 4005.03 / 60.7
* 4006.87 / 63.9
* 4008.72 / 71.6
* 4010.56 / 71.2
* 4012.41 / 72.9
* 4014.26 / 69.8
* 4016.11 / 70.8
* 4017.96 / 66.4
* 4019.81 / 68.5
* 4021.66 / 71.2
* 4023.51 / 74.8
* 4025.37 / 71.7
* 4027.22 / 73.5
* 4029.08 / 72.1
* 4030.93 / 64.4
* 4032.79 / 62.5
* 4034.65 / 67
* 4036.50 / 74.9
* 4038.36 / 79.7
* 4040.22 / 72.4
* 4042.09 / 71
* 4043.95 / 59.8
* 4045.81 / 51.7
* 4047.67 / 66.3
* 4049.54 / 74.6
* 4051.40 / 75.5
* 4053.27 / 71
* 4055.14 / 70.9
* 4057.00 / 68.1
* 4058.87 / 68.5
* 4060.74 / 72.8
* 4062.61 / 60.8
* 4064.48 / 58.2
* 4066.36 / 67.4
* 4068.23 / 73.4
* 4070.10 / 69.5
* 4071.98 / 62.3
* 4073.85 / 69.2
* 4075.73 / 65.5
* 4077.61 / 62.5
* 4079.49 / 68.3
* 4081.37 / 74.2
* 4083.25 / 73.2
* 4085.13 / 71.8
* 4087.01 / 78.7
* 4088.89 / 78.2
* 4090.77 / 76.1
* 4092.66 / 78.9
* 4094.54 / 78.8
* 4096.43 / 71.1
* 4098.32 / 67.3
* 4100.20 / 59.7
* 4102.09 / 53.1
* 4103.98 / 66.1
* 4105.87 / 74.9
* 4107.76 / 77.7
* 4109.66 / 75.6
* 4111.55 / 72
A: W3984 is 1.69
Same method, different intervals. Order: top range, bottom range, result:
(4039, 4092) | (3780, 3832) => 1.72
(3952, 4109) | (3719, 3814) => 1.57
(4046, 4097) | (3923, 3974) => 2.14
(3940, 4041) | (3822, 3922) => 1.40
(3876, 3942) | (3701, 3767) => 1.05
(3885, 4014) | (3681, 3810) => 1.13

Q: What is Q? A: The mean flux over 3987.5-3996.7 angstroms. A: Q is 67.8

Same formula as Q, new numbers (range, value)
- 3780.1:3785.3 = 64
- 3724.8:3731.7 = 42.7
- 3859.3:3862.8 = 41.8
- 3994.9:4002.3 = 67.1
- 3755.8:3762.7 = 43.3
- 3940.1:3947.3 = 40.8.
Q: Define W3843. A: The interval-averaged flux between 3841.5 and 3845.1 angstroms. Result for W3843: 46.1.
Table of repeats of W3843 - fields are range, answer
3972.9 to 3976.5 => 39.4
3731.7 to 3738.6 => 30.9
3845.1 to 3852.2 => 49.1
